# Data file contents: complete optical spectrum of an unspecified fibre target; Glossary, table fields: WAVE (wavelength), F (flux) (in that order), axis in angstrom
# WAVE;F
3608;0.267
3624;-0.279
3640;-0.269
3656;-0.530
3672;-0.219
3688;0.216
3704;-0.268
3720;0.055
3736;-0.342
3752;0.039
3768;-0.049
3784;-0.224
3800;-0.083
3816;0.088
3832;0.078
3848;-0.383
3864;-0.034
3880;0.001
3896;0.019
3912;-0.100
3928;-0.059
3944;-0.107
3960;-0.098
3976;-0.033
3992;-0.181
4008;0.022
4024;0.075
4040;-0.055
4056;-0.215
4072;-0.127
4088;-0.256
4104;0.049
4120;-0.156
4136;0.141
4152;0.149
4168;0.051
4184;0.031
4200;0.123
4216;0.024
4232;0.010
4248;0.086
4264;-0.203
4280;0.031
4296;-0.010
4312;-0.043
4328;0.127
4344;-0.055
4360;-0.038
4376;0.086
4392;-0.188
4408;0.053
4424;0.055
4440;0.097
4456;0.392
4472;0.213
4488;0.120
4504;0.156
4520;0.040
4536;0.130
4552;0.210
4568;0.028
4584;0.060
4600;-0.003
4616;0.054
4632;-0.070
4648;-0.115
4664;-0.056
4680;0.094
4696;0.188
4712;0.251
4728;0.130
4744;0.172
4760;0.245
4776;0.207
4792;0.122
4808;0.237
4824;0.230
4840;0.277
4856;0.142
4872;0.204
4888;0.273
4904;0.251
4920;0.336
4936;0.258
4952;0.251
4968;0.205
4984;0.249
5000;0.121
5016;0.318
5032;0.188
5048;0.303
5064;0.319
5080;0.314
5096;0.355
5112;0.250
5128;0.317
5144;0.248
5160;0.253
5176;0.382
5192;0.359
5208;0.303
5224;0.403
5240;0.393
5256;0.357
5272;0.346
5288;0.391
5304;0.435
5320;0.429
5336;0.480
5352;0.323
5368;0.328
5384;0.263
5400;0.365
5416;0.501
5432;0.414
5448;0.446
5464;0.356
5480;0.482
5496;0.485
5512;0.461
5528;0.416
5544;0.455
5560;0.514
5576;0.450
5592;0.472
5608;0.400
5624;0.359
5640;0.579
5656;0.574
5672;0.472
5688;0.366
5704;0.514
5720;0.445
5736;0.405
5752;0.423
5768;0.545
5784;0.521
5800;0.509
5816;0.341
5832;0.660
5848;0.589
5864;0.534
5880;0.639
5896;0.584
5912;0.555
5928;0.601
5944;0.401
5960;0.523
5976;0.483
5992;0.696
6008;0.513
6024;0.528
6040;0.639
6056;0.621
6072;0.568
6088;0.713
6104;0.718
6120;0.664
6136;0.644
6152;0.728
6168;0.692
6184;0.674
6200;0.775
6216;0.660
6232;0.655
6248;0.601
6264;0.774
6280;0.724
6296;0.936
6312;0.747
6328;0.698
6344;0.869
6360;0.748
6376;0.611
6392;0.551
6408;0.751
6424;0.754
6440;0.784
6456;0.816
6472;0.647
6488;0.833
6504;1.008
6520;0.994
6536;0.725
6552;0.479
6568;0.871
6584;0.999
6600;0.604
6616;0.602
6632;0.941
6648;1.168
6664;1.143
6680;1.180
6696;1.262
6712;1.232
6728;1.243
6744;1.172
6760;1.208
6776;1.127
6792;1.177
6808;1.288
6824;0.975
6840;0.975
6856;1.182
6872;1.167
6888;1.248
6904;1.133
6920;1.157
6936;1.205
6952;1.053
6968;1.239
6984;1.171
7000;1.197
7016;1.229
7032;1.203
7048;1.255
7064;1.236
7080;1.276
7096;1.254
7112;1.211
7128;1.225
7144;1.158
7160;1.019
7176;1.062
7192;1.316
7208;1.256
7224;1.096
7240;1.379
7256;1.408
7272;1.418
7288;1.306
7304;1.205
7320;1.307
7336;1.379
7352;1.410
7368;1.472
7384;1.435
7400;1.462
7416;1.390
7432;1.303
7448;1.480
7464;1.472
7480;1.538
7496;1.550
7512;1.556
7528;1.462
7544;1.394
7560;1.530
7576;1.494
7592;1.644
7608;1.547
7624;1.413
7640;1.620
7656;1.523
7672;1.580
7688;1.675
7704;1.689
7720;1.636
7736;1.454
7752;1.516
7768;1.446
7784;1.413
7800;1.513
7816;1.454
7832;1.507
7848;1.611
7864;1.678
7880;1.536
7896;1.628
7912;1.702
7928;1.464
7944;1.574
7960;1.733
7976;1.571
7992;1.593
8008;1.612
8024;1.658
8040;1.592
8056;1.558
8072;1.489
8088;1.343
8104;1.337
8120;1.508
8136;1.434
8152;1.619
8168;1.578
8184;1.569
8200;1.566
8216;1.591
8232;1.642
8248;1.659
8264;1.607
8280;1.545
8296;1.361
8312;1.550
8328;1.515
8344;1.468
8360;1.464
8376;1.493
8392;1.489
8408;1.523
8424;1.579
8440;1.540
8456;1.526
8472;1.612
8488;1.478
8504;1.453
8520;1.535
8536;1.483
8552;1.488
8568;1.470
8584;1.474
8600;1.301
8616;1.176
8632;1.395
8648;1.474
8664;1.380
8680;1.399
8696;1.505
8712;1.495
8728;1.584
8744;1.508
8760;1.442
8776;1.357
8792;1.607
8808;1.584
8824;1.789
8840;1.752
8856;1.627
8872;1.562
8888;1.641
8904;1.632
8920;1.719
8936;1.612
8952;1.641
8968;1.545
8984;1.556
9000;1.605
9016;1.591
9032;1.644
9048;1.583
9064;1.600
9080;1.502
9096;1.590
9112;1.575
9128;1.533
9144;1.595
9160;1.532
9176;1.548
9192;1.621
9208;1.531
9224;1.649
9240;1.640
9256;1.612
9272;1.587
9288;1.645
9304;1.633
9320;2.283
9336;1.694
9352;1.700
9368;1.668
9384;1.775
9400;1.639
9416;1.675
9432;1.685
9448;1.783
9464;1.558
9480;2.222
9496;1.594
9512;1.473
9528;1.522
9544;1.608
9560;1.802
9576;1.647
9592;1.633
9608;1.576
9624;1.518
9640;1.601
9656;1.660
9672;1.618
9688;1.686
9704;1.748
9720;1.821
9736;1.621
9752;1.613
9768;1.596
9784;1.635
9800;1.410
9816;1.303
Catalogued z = 0.66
